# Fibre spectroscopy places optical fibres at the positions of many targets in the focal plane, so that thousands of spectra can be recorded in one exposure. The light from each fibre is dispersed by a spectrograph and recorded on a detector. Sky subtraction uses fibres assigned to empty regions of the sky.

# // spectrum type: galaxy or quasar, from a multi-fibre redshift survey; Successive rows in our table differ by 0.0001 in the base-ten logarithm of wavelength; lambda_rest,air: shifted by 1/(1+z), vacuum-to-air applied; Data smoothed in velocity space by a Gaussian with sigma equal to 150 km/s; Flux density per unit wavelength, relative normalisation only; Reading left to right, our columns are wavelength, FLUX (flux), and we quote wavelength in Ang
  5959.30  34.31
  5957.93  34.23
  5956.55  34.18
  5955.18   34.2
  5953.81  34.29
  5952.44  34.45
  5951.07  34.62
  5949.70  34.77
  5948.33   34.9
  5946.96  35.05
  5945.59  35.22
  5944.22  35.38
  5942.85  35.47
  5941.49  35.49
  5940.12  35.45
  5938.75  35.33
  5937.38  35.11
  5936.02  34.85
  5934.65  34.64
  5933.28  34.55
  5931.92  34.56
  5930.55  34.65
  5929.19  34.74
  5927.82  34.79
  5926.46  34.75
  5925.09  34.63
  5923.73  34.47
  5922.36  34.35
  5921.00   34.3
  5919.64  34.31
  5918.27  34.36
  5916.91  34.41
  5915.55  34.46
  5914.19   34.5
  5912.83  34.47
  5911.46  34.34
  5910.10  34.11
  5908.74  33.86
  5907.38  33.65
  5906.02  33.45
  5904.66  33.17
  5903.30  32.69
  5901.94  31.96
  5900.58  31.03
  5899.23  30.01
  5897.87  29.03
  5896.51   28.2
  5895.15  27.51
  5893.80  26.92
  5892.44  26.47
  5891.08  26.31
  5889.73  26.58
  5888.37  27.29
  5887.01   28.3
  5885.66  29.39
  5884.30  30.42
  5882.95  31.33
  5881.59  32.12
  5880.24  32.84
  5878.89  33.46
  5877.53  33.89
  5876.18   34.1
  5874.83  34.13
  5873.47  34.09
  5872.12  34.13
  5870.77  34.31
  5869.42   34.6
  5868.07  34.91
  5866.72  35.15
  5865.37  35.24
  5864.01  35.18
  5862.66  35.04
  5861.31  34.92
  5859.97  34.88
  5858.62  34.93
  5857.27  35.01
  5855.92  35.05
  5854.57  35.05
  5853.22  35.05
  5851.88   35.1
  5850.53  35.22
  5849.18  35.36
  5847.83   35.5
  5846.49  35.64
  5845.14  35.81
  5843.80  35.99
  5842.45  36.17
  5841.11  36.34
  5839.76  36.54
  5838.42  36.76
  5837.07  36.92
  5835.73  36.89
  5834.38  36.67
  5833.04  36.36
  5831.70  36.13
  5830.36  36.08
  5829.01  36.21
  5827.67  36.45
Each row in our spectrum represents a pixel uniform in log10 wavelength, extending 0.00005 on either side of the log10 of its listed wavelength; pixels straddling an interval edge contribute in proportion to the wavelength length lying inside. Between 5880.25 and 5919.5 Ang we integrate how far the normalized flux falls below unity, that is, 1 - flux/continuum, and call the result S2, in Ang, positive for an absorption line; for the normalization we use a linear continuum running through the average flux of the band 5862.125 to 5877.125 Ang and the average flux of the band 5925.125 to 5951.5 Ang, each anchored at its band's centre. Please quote 4.07 Ang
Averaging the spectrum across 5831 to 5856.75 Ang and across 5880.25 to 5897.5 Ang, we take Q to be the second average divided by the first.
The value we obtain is 0.8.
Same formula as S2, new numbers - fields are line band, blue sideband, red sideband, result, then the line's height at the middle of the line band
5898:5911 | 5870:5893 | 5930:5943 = 0.10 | 32.8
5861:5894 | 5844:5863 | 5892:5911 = 1.06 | 33.1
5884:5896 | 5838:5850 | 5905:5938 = 2.55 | 35.1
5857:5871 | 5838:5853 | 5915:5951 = 0.27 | 35.6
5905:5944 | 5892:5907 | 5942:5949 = -1.99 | 32.9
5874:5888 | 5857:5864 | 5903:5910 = 0.98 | 34.3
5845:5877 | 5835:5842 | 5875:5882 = -0.08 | 34.8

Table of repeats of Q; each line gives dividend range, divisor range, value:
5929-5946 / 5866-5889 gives 1.07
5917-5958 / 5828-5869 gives 0.97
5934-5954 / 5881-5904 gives 1.20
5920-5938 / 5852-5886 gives 1.02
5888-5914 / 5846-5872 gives 0.88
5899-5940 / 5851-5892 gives 1.03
